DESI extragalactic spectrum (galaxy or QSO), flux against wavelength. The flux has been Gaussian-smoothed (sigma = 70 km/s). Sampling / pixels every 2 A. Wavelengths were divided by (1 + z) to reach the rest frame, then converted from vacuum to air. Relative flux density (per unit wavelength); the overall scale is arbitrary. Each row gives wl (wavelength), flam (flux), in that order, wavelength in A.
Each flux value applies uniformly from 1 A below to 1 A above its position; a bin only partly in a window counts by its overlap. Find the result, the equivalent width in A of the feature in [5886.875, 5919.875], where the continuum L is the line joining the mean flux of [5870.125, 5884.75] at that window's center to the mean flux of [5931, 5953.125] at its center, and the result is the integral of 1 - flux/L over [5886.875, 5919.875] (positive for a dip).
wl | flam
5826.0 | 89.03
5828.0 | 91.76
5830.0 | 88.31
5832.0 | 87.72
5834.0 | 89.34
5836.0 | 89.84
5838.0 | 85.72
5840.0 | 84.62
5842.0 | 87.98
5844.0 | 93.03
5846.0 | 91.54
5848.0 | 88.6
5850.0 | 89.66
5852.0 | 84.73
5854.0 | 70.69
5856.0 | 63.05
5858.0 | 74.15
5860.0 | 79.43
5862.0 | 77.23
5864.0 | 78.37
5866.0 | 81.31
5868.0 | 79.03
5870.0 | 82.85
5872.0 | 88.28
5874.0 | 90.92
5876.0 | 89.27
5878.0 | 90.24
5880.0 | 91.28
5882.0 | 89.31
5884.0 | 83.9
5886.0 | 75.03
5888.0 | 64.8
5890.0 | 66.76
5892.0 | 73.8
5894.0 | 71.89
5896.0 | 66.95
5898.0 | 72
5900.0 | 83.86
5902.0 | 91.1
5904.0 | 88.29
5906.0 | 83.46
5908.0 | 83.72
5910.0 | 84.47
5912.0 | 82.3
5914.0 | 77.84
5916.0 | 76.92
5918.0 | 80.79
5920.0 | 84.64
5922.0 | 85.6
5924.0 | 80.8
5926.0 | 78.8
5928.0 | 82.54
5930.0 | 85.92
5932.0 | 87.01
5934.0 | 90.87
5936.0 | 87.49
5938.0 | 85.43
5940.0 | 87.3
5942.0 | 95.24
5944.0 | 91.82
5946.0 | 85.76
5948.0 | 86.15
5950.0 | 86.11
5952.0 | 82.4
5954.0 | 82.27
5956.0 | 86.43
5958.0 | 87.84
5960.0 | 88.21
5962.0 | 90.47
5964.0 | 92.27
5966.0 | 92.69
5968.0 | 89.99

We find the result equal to 3.8 A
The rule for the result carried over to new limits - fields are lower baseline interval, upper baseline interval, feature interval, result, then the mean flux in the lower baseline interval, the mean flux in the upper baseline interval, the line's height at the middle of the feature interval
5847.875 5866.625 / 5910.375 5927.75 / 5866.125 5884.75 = -1.9 A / 78.2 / 81.2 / 79.1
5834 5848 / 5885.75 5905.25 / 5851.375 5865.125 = 1.5 A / 88.8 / 75.6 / 84.6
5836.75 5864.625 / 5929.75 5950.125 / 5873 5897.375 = 1.5 A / 82.2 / 88.3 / 84.5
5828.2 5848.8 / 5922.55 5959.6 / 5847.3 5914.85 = 5.5 A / 88.8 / 86.1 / 87.7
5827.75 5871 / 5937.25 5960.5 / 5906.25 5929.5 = 1.1 A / 83.4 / 87.1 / 85.9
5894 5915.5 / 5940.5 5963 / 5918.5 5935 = -0.1 A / 80.9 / 87.5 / 84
